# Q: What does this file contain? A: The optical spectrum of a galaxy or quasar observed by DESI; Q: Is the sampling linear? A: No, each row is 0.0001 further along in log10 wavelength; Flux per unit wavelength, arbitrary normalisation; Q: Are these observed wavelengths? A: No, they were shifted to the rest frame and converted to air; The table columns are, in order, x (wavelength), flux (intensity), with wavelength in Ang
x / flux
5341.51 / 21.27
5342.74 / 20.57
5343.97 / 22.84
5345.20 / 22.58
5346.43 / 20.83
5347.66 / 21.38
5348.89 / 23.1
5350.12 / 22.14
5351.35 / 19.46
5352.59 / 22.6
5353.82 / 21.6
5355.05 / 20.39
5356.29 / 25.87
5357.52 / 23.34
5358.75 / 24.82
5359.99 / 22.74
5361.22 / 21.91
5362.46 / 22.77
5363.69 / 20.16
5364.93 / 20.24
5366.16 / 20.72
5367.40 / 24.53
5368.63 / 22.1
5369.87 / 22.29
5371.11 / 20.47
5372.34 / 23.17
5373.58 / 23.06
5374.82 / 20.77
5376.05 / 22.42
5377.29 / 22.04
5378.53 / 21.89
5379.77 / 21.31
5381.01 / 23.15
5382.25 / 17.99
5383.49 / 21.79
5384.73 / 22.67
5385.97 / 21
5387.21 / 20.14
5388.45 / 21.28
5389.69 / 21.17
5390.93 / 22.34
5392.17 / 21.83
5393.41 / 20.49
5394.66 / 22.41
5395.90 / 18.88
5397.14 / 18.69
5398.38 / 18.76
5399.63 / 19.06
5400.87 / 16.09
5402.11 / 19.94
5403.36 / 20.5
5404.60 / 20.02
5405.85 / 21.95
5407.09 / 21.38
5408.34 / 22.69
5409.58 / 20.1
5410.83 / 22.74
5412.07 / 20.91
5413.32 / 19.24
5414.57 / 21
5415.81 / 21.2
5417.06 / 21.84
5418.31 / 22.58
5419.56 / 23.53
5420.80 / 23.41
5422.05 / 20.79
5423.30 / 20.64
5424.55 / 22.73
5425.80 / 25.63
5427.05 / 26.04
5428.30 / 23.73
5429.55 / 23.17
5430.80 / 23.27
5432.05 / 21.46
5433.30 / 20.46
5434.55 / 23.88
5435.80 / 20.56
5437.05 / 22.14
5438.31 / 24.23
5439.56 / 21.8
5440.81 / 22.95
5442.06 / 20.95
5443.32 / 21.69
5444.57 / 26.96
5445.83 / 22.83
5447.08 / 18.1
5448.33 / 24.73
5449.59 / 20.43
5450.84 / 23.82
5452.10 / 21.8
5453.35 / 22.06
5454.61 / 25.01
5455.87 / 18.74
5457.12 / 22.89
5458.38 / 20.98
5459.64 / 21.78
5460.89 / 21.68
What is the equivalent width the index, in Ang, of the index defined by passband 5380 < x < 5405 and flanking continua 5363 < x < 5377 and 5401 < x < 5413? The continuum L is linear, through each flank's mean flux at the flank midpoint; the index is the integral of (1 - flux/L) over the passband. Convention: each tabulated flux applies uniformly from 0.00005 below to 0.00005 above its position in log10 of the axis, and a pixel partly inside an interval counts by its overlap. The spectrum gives 1.0 Ang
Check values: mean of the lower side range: 21.8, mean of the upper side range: 20.9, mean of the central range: 20.4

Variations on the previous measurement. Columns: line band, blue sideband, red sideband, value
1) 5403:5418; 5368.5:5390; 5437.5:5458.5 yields 0.5 Ang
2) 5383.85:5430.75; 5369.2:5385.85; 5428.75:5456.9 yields 1.3 Ang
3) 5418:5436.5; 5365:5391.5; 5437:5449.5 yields -0.4 Ang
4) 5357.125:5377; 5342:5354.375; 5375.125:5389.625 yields -0.6 Ang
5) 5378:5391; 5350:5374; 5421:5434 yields 0.7 Ang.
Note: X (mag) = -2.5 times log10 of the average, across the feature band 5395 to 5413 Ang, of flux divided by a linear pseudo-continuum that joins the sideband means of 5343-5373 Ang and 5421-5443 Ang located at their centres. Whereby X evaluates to 0.117 mag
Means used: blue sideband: 22.2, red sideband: 22.6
